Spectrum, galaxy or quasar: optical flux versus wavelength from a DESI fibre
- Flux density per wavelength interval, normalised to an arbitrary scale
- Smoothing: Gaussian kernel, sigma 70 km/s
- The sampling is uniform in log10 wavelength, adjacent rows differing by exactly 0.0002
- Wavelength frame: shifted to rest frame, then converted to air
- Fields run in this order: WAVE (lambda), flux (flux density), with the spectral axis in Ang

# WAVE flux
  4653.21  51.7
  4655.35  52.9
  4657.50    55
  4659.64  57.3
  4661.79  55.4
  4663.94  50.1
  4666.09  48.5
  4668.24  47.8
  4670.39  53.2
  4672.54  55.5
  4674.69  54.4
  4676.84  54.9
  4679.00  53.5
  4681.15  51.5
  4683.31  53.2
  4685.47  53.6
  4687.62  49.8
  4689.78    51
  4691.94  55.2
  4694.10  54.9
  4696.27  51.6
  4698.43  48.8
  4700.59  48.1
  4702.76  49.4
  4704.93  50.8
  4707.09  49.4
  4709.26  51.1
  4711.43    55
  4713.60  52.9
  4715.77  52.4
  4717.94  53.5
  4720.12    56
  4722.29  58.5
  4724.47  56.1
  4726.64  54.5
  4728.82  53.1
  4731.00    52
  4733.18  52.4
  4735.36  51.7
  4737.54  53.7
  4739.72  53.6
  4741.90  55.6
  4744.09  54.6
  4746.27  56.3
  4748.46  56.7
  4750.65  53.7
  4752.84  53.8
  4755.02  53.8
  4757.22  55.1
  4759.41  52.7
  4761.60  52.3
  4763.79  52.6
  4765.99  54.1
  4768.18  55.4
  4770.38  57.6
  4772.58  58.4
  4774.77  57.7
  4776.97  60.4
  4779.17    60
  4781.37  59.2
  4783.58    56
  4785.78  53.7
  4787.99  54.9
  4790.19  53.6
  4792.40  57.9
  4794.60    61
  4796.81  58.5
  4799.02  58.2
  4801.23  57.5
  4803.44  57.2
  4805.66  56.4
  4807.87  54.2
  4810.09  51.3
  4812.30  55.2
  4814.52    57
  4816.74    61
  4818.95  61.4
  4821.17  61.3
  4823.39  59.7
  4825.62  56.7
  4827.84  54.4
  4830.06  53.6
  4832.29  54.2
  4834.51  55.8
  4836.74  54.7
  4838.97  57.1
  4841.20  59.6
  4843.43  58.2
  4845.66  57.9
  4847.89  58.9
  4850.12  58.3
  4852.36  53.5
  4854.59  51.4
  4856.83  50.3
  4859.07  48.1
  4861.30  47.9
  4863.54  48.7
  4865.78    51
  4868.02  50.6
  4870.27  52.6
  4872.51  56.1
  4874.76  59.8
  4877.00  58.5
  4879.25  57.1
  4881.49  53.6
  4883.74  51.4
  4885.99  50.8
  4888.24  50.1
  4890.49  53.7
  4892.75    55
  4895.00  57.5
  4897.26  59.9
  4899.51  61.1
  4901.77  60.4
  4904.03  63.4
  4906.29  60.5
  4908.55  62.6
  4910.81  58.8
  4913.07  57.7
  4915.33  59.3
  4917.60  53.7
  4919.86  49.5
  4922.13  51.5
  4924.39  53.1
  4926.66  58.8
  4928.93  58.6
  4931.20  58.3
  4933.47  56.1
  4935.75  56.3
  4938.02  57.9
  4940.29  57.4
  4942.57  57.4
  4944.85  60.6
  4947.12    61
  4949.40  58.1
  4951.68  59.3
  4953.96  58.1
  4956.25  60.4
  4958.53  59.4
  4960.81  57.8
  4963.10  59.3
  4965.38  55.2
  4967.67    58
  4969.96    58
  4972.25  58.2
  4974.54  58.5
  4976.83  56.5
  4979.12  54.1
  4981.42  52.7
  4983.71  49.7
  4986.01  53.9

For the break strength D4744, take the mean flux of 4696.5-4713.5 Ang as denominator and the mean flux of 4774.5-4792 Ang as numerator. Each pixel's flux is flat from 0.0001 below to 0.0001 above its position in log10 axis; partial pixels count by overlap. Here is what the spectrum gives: 1.13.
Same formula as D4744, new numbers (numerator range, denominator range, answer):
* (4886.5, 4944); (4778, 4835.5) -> 1.00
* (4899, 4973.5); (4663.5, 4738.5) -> 1.10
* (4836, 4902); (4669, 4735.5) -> 1.04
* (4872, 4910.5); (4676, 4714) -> 1.10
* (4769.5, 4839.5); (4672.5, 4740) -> 1.08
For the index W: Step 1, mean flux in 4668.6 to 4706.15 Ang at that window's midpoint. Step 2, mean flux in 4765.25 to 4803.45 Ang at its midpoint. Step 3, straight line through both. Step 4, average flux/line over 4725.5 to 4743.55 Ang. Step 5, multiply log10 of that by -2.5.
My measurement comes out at 0.03 mag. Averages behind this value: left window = 52.2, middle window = 53.4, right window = 57.3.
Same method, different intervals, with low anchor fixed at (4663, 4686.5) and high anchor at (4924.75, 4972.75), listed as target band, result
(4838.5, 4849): -0.047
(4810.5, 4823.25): -0.065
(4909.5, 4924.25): 0.047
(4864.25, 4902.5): 0.033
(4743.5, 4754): -0.022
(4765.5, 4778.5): -0.060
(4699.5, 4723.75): 0.014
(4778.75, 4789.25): -0.035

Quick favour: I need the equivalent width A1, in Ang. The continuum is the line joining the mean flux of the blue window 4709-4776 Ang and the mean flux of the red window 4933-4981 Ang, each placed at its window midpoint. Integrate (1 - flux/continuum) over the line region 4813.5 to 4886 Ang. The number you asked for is 1.2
